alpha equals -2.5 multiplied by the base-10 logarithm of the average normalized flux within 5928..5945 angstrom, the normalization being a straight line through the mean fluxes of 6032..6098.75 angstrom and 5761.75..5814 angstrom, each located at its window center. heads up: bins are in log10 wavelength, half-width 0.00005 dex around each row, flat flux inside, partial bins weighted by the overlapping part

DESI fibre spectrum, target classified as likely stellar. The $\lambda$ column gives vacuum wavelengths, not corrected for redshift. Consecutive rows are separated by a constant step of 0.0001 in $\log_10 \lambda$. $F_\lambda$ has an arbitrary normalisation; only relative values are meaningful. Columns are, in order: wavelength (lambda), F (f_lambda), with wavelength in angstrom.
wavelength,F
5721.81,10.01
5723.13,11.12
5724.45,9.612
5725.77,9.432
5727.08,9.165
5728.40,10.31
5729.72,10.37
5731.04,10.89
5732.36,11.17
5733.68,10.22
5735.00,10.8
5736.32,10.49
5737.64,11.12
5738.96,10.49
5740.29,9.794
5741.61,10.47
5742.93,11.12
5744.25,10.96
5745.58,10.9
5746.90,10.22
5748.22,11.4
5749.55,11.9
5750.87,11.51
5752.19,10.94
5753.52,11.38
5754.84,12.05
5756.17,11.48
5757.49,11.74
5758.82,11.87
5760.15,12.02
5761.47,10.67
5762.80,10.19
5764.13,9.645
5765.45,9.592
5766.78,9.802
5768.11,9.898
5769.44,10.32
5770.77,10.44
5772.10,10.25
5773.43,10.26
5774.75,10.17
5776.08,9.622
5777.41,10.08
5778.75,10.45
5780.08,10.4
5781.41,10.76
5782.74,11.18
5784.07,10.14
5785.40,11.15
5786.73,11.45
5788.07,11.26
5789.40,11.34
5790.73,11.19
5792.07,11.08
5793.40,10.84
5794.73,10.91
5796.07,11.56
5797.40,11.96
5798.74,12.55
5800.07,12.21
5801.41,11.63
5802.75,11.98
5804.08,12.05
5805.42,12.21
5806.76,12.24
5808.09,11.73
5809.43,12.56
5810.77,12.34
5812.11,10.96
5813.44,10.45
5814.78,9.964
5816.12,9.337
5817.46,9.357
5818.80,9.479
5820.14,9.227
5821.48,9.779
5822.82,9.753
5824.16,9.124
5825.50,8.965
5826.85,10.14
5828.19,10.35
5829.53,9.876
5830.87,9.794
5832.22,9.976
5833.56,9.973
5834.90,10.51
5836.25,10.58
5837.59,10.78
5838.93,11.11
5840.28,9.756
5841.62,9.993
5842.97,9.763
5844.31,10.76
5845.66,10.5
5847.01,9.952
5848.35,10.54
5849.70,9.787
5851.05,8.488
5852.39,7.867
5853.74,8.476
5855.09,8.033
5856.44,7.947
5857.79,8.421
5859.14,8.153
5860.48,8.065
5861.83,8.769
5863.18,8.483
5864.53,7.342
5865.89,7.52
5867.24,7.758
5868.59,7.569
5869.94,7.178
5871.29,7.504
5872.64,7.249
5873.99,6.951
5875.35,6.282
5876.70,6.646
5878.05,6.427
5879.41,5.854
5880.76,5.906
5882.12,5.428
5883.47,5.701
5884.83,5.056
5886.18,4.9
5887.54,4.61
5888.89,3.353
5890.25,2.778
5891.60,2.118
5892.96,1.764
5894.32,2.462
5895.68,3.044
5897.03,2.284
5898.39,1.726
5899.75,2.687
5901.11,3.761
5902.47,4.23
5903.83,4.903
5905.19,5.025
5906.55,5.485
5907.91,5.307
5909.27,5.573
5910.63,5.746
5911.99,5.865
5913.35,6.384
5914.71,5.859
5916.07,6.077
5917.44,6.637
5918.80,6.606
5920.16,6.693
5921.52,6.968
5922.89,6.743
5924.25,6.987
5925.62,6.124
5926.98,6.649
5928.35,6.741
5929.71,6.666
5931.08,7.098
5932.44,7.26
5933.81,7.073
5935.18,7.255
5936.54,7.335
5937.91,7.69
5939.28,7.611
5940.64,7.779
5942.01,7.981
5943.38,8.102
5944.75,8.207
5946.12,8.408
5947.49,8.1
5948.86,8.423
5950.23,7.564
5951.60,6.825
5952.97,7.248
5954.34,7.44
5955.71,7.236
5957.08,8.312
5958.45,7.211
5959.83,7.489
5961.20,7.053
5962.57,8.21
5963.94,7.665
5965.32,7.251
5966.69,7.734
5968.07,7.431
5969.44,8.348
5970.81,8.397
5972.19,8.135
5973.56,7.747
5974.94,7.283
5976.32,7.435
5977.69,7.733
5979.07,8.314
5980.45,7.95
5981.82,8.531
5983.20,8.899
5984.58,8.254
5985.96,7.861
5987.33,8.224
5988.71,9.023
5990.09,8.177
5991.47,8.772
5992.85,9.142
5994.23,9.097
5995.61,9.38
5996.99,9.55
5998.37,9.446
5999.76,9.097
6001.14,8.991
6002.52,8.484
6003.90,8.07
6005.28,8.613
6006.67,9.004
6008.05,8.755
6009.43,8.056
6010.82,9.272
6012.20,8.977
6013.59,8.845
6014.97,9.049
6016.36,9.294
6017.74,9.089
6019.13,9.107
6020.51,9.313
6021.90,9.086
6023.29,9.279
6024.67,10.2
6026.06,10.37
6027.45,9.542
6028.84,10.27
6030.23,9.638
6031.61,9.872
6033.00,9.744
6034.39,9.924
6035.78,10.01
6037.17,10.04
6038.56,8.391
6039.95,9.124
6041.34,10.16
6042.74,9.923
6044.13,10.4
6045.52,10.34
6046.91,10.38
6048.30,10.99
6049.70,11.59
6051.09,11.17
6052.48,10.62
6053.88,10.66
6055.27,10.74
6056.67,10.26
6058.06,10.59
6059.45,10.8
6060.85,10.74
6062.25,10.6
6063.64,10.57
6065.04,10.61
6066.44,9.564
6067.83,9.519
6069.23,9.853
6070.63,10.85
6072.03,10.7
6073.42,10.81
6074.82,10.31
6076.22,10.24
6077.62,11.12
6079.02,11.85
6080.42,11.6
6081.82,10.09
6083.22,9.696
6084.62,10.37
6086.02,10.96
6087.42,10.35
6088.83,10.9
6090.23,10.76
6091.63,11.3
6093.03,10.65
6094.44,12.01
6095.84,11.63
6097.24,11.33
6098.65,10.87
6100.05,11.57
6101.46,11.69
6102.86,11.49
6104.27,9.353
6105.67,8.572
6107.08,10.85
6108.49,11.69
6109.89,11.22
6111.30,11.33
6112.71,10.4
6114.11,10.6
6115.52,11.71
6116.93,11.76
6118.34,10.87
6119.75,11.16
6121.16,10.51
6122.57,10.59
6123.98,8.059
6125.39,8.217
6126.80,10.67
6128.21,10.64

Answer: 0.40 mag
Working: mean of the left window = 11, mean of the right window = 10.5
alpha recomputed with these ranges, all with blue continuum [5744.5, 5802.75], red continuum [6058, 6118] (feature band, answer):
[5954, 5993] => 0.33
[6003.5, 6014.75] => 0.23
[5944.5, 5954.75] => 0.36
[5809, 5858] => 0.11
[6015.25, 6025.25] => 0.16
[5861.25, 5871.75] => 0.37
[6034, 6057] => 0.05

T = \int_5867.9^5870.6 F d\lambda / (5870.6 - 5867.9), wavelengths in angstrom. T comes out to 7.38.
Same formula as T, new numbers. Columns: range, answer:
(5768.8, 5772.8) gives 10.3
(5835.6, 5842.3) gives 10.4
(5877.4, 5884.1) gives 5.86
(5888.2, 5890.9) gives 3.08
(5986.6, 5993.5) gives 8.67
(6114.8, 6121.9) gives 11.2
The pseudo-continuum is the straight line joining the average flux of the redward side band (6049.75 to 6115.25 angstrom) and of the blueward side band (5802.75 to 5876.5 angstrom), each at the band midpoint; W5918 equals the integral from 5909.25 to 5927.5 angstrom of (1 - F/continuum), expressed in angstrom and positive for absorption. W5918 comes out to 6.5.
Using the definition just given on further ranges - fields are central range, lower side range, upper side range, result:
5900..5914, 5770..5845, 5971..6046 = 6.7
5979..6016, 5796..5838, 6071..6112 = 7.1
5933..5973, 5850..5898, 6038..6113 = 1.1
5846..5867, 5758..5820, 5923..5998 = 2.5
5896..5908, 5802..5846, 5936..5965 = 6.7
